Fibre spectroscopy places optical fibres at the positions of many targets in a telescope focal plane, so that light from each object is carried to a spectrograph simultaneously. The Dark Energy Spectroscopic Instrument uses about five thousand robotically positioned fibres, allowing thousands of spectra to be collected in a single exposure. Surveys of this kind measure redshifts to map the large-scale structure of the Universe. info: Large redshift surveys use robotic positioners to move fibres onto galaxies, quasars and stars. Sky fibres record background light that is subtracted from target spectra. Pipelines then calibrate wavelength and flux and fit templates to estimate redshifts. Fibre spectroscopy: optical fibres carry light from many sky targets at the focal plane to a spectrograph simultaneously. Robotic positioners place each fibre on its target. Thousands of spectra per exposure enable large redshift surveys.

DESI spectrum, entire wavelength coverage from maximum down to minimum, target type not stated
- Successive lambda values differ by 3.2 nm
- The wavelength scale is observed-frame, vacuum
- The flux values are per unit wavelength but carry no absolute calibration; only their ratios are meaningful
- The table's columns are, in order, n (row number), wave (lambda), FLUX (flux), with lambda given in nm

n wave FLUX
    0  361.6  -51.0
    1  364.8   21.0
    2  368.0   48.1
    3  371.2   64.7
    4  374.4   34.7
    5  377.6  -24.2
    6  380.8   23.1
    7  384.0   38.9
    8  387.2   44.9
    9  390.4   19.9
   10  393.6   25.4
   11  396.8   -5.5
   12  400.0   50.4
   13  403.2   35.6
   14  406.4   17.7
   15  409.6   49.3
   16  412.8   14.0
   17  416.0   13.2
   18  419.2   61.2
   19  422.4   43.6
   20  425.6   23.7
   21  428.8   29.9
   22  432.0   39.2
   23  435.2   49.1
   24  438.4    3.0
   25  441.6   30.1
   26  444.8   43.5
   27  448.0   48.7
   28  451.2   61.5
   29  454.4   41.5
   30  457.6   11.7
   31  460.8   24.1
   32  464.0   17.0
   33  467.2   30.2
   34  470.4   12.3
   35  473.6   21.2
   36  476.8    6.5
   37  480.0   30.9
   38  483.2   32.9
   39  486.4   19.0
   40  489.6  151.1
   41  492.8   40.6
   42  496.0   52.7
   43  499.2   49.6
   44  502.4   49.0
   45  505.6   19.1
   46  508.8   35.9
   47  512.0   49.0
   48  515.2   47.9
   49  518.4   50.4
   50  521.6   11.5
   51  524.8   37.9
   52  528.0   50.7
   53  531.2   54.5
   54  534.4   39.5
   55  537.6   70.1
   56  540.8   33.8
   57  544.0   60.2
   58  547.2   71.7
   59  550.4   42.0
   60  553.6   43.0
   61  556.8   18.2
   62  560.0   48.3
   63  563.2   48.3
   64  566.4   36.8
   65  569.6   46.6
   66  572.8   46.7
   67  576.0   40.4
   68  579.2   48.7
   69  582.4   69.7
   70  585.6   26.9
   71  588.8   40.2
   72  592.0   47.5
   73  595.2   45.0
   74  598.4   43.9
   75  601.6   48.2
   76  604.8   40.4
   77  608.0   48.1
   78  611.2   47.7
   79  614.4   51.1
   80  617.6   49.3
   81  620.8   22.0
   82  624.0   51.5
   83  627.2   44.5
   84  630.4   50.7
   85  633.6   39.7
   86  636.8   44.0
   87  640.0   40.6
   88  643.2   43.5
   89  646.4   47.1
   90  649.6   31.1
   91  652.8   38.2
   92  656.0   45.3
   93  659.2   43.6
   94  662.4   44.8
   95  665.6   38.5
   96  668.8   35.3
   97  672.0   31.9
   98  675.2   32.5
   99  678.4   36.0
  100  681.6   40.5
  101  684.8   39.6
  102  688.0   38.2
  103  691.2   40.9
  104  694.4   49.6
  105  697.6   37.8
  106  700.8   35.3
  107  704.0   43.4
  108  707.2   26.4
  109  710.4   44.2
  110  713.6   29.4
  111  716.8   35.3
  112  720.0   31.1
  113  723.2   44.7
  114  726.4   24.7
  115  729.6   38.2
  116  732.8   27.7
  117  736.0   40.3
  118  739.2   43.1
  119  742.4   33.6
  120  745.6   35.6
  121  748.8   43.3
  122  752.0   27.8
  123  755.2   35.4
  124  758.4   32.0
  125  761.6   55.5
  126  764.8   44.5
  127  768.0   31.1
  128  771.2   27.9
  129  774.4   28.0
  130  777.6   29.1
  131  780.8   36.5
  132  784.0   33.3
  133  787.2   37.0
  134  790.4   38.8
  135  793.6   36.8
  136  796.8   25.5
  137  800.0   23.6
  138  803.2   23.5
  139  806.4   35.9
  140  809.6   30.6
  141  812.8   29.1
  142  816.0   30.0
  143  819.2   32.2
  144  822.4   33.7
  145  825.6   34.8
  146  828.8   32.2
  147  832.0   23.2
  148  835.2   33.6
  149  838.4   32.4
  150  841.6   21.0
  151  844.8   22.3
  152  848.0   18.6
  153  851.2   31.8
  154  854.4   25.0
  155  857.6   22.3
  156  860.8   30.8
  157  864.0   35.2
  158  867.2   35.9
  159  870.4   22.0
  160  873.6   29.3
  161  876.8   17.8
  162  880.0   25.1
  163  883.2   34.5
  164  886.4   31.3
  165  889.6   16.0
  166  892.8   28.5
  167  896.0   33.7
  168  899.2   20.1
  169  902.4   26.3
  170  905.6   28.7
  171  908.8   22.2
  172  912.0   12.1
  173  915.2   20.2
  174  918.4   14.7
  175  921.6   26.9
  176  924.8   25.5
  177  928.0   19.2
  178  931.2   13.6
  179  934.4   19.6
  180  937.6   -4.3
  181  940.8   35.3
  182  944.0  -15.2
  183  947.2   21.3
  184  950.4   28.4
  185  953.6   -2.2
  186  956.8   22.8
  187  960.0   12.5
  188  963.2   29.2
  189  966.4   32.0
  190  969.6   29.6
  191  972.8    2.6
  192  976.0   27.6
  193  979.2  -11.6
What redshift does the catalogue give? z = 0.31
